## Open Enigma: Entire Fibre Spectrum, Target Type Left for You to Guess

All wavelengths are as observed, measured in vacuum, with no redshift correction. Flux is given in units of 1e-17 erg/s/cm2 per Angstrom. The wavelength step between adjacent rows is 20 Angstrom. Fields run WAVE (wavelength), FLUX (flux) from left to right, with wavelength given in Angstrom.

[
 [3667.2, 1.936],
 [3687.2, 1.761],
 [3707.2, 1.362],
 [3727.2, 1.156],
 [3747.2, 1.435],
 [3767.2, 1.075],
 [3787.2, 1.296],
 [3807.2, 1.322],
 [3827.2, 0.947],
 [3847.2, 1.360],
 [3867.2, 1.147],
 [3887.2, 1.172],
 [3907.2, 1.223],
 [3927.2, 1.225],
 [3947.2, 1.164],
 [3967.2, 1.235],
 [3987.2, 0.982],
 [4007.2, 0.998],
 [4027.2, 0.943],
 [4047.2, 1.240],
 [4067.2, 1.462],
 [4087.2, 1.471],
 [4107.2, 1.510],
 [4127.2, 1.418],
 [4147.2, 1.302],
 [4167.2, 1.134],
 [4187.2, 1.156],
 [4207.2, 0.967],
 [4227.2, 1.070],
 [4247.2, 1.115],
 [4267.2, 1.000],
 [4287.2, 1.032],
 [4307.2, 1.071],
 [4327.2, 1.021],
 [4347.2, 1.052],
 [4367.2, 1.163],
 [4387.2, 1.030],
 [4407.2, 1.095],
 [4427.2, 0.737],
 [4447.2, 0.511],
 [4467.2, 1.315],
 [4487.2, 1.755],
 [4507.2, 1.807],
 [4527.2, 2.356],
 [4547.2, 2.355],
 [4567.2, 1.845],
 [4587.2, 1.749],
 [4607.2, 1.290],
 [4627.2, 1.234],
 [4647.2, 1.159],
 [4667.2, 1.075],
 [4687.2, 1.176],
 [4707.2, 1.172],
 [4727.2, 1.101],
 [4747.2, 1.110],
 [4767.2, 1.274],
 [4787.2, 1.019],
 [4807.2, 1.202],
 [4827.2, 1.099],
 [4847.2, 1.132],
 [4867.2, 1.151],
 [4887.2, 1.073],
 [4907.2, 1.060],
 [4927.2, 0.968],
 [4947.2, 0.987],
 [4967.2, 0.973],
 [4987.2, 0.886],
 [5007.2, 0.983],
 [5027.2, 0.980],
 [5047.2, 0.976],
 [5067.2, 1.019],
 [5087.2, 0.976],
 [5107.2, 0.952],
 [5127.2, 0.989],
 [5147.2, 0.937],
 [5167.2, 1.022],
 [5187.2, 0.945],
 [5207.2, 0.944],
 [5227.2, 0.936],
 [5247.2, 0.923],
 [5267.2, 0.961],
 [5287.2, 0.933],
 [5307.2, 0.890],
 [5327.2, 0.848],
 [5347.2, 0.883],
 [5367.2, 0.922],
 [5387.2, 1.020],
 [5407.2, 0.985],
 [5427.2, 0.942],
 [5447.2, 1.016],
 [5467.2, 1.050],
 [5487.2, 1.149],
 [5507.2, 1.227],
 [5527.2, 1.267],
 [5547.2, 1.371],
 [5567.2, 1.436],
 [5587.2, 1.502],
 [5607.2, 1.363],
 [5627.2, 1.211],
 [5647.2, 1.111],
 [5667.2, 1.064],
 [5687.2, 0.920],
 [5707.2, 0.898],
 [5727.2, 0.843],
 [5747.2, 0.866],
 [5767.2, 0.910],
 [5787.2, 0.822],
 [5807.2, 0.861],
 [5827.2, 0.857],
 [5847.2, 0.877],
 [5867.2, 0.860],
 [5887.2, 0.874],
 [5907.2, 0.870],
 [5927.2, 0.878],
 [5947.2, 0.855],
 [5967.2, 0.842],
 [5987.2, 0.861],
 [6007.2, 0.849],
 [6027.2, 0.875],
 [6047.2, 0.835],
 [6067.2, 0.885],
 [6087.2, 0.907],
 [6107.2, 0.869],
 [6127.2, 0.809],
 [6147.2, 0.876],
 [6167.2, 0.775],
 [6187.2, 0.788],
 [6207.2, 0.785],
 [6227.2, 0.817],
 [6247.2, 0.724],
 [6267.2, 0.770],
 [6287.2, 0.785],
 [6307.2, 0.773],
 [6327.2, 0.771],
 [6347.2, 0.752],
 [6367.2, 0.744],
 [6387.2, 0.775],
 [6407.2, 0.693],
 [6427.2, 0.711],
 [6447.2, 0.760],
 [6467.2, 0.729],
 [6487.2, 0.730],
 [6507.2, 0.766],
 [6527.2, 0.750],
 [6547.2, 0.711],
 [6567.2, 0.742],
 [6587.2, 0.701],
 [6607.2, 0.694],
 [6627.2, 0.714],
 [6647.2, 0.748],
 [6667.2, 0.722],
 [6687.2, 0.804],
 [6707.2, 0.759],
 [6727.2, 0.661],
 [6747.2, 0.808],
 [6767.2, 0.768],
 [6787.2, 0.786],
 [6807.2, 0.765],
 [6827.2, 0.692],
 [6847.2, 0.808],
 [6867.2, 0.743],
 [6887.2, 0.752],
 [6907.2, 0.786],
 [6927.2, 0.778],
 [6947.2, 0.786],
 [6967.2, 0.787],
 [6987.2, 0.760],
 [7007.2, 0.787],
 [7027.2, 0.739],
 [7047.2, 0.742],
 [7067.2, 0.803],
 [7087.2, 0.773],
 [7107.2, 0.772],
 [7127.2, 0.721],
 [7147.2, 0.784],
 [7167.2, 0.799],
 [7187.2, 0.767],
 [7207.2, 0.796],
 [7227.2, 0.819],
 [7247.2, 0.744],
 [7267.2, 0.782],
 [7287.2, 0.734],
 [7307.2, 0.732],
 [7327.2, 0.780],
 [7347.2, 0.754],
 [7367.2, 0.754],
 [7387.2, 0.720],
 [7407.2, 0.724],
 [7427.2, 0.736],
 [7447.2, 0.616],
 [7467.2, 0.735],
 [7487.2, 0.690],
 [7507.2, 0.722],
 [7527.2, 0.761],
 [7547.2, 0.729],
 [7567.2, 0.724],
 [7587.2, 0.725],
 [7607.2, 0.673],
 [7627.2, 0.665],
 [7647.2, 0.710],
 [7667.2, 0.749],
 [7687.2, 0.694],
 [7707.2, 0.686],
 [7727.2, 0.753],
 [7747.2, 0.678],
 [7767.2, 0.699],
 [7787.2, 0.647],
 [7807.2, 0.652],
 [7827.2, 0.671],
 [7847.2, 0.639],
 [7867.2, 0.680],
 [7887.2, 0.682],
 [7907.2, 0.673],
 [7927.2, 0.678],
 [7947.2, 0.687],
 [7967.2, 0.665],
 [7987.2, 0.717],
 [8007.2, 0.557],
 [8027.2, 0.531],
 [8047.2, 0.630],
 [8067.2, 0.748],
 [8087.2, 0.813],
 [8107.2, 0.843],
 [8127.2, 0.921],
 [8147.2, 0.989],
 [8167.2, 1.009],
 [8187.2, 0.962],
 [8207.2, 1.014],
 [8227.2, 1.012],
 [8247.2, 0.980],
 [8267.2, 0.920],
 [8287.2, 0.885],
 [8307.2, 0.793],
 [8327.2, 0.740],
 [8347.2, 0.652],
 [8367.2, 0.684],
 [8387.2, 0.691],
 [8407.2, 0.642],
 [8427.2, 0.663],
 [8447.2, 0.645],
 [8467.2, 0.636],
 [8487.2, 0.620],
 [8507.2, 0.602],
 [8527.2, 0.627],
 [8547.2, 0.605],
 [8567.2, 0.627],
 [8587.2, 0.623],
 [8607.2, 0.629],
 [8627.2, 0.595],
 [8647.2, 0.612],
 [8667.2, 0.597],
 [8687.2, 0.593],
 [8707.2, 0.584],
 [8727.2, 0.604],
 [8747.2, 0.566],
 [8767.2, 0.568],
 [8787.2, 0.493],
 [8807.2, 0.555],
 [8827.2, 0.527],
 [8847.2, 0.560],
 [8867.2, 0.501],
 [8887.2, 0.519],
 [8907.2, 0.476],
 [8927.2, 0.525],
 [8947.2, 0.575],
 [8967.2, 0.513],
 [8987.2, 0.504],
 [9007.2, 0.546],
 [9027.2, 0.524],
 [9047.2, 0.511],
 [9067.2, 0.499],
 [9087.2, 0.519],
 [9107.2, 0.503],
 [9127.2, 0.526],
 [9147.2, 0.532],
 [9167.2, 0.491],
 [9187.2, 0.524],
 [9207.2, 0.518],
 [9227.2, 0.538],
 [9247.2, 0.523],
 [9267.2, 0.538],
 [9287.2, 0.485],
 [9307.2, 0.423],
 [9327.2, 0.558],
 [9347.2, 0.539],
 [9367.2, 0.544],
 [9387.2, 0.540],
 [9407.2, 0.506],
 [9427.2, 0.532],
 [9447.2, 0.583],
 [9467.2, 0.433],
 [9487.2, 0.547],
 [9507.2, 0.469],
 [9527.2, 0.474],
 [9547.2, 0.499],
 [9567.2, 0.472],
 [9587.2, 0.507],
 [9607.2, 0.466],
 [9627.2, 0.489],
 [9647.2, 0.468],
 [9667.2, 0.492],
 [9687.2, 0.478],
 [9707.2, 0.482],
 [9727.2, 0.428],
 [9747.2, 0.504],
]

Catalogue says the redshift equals 1.93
